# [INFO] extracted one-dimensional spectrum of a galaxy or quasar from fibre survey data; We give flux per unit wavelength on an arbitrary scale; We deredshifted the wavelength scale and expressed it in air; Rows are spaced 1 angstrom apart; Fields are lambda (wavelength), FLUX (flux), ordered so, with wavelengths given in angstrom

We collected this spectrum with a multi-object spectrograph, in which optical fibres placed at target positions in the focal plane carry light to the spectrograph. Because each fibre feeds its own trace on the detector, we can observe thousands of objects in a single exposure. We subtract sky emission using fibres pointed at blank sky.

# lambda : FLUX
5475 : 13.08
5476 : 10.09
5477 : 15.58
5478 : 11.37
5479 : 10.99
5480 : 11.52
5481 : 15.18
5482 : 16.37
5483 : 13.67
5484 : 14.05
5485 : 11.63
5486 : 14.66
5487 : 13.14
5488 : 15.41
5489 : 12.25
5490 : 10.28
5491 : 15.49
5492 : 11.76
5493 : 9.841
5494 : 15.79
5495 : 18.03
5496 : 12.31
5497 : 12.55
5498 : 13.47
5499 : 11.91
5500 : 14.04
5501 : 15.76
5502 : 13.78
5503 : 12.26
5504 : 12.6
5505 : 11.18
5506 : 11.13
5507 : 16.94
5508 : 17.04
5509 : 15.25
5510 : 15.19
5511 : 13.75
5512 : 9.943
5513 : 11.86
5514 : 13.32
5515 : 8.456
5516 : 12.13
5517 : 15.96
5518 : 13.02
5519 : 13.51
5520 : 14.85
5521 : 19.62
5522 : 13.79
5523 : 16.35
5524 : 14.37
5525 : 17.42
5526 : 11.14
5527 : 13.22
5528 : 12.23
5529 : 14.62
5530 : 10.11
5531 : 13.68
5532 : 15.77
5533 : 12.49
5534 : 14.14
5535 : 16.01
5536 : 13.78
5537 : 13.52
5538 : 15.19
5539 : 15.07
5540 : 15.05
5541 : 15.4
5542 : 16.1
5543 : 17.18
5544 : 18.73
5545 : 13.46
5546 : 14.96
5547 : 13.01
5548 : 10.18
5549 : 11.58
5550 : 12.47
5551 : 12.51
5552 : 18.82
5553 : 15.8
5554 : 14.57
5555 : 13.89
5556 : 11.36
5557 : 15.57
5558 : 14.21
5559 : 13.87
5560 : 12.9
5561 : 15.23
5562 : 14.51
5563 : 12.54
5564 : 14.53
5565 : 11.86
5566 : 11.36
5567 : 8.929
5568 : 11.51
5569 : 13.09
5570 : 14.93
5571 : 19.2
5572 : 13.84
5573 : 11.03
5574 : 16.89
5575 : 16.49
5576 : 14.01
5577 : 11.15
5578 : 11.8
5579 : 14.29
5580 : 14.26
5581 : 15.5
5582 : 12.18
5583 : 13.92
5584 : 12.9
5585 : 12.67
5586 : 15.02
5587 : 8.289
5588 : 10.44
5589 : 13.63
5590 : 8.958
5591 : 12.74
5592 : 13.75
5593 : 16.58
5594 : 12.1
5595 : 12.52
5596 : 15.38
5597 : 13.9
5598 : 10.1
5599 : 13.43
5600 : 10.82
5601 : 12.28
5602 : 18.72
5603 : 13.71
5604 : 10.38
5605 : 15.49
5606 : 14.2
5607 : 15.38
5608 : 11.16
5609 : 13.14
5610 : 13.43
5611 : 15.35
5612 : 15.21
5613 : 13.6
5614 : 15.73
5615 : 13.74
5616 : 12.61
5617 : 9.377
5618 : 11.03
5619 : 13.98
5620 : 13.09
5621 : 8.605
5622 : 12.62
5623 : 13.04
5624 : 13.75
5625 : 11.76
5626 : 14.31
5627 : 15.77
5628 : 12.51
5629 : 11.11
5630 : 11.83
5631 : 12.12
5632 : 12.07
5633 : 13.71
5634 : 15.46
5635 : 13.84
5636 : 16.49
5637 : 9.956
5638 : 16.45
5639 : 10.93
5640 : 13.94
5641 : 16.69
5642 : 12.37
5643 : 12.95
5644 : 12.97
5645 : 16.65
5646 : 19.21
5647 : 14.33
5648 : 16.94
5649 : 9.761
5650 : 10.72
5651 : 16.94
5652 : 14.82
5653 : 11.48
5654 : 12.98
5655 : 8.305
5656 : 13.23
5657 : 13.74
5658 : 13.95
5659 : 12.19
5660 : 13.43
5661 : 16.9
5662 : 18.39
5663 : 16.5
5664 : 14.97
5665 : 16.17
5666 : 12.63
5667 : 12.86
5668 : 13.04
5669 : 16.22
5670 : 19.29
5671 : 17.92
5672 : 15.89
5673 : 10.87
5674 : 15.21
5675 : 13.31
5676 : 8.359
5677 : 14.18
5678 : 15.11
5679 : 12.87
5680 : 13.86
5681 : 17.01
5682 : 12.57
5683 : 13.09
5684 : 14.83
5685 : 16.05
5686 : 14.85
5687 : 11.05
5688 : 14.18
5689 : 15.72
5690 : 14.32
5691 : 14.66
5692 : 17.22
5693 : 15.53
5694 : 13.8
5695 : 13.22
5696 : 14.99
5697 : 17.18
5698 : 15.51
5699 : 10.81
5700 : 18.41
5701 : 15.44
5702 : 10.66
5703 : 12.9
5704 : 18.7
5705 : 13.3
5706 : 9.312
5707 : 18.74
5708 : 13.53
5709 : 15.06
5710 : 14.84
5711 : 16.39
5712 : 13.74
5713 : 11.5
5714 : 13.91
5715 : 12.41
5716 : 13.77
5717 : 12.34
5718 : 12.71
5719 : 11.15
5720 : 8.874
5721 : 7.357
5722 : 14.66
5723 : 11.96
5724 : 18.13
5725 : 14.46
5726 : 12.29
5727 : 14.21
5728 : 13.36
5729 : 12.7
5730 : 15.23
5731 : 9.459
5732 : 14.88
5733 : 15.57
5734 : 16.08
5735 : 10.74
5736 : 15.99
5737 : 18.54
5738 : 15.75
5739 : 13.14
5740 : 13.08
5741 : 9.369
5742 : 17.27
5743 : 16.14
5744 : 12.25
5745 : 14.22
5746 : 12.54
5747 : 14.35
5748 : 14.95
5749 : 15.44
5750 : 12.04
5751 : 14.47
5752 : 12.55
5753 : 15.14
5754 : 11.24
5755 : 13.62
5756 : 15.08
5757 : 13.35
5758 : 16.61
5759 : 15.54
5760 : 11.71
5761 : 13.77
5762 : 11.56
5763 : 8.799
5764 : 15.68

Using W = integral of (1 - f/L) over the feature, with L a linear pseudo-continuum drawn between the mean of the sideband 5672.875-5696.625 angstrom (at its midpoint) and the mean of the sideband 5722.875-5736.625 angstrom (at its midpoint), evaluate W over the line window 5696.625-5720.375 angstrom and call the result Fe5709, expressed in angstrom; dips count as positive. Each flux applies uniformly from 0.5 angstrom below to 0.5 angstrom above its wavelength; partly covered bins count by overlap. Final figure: 0.4 angstrom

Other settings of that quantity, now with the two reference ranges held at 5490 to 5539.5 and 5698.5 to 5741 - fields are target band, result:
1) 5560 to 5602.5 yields 1.43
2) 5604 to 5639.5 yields 1.35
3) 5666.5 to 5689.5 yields -1.00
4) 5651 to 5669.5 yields -0.51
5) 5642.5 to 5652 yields -0.57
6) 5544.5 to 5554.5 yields 0.00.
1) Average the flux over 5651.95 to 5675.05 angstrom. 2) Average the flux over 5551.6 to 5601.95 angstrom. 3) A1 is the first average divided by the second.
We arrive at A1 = 1.07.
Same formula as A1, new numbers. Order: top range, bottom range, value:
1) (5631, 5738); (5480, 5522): 1.03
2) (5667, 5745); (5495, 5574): 1.01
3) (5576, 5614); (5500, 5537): 0.96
